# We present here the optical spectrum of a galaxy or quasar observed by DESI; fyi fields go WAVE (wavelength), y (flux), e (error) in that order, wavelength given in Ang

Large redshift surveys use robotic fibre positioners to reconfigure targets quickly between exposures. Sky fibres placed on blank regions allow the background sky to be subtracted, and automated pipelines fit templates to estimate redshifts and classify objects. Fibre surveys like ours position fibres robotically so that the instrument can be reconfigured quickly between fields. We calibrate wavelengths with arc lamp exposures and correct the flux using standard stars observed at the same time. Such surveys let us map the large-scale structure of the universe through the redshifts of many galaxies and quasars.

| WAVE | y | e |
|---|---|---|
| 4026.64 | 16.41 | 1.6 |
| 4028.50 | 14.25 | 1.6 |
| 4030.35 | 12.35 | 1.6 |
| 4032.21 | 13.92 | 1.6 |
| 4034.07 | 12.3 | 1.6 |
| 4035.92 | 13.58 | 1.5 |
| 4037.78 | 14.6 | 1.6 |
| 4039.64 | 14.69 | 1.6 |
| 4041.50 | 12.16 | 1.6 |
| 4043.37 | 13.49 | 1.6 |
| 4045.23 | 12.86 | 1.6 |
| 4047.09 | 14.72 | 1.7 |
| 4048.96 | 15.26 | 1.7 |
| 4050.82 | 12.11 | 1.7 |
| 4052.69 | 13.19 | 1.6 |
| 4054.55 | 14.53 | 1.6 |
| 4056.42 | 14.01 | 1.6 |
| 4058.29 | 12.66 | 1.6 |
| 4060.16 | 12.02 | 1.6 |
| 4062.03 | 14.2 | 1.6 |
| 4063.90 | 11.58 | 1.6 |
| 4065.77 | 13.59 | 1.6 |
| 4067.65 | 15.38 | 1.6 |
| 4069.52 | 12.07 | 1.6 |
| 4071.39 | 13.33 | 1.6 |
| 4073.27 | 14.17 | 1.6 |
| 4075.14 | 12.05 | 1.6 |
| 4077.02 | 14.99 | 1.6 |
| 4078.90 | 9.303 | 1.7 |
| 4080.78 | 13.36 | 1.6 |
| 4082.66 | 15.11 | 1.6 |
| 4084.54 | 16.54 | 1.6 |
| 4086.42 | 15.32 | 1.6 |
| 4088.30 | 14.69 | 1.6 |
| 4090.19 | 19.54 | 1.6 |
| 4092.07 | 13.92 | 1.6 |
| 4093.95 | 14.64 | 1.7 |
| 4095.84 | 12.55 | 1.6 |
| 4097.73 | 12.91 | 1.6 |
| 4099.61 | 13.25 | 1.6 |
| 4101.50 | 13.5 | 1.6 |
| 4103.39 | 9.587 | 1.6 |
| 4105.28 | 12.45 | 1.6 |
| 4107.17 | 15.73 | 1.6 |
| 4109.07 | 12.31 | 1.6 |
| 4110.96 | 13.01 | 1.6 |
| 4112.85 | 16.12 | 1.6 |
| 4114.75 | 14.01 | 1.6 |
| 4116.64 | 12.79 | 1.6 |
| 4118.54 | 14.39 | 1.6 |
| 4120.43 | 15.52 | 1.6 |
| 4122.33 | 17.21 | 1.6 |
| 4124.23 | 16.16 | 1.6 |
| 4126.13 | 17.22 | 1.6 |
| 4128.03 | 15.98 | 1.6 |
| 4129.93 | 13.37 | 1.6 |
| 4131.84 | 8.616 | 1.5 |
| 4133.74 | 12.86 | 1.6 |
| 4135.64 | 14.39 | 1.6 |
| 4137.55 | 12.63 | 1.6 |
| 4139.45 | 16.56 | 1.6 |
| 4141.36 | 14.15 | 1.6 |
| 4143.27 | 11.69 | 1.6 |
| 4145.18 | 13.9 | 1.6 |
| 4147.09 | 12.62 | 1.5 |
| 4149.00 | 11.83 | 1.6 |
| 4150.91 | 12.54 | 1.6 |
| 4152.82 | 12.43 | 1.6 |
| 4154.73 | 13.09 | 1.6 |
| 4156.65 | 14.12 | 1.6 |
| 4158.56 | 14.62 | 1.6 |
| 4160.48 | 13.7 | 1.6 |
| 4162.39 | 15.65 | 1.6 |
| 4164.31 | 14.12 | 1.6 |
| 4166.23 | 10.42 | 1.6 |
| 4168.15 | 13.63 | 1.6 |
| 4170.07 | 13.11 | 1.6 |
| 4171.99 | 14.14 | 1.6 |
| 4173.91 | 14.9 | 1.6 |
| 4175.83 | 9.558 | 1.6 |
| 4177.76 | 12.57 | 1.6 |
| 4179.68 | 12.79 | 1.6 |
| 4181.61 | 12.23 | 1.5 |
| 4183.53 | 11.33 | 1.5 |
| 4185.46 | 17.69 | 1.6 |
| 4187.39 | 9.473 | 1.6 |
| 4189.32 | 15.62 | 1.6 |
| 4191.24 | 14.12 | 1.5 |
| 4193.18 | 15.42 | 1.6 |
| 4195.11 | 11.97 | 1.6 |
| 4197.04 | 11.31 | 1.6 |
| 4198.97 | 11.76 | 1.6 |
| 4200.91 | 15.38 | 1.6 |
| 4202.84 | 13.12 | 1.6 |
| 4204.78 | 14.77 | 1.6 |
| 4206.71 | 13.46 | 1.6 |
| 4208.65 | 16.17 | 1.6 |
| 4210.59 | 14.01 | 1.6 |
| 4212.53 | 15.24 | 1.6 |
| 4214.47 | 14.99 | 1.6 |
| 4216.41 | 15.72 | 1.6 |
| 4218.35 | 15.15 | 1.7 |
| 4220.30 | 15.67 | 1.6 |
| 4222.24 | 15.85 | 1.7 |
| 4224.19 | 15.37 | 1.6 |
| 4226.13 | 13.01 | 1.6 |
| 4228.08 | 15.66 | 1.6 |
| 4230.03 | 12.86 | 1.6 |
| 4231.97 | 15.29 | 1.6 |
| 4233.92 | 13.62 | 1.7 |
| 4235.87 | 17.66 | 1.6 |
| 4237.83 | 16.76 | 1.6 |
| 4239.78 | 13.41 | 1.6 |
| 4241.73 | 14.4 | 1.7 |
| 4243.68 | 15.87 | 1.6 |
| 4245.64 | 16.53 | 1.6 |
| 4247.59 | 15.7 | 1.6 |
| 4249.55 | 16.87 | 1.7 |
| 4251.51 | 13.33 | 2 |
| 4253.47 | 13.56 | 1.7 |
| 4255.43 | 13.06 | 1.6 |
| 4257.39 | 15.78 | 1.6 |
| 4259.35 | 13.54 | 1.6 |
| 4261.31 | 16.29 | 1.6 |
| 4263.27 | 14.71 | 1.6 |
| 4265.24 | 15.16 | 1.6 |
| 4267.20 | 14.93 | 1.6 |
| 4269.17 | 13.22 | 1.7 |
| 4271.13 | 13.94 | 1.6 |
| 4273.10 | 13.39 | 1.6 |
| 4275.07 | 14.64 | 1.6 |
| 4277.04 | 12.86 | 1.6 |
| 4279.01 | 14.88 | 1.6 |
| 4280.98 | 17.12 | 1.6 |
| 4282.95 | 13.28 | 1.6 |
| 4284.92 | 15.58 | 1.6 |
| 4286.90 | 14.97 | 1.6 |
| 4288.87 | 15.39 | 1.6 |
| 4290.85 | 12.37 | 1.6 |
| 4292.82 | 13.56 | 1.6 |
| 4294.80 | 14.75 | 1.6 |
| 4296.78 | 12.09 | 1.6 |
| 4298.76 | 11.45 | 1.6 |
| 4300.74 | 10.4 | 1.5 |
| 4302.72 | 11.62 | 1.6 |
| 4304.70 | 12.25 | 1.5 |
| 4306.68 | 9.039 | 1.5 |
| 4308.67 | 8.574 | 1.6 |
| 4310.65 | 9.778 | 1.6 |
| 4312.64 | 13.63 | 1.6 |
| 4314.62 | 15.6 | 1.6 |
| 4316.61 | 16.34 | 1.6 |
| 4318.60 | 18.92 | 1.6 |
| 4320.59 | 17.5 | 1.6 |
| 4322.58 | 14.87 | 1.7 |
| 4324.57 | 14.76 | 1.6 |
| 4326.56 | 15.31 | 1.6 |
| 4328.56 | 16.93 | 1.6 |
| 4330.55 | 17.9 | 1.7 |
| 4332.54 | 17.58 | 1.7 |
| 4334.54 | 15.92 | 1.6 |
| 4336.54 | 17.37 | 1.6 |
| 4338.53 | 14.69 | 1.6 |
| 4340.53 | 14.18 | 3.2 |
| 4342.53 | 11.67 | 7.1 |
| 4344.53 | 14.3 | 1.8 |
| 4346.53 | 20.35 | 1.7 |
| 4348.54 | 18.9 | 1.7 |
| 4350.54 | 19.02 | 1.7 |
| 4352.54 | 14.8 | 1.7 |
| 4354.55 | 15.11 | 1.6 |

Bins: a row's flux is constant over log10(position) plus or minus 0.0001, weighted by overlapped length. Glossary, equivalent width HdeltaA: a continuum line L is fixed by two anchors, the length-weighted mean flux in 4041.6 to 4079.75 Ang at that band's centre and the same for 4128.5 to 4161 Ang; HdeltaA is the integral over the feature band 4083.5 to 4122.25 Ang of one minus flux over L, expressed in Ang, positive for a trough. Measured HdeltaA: -2.94 Ang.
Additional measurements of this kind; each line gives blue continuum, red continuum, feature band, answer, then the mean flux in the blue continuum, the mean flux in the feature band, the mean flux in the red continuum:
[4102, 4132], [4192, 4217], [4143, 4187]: 3.06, 14.2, 13.1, 14.1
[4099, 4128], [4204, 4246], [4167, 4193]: 2.69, 14.3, 13.2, 15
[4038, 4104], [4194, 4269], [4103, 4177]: 2.36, 13.7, 13.6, 14.7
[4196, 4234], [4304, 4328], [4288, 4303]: 1.41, 14.4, 12.7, 14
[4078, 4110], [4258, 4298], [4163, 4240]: 0.64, 13.8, 14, 14.3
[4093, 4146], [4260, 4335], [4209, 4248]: -2.95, 13.8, 15.1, 14.2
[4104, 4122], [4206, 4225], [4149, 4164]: 0.94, 14.1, 13.6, 15.2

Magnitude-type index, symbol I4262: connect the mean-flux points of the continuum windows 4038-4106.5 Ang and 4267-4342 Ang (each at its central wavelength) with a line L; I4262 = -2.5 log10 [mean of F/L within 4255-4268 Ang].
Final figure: -0.06 mag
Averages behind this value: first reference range 13.6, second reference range 14.2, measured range 14.9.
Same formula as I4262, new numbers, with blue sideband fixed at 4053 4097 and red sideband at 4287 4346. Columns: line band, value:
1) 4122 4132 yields -0.09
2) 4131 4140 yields 0.08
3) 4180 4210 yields 0.03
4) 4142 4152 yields 0.11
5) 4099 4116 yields 0.05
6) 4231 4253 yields -0.09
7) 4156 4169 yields 0.02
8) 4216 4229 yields -0.08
